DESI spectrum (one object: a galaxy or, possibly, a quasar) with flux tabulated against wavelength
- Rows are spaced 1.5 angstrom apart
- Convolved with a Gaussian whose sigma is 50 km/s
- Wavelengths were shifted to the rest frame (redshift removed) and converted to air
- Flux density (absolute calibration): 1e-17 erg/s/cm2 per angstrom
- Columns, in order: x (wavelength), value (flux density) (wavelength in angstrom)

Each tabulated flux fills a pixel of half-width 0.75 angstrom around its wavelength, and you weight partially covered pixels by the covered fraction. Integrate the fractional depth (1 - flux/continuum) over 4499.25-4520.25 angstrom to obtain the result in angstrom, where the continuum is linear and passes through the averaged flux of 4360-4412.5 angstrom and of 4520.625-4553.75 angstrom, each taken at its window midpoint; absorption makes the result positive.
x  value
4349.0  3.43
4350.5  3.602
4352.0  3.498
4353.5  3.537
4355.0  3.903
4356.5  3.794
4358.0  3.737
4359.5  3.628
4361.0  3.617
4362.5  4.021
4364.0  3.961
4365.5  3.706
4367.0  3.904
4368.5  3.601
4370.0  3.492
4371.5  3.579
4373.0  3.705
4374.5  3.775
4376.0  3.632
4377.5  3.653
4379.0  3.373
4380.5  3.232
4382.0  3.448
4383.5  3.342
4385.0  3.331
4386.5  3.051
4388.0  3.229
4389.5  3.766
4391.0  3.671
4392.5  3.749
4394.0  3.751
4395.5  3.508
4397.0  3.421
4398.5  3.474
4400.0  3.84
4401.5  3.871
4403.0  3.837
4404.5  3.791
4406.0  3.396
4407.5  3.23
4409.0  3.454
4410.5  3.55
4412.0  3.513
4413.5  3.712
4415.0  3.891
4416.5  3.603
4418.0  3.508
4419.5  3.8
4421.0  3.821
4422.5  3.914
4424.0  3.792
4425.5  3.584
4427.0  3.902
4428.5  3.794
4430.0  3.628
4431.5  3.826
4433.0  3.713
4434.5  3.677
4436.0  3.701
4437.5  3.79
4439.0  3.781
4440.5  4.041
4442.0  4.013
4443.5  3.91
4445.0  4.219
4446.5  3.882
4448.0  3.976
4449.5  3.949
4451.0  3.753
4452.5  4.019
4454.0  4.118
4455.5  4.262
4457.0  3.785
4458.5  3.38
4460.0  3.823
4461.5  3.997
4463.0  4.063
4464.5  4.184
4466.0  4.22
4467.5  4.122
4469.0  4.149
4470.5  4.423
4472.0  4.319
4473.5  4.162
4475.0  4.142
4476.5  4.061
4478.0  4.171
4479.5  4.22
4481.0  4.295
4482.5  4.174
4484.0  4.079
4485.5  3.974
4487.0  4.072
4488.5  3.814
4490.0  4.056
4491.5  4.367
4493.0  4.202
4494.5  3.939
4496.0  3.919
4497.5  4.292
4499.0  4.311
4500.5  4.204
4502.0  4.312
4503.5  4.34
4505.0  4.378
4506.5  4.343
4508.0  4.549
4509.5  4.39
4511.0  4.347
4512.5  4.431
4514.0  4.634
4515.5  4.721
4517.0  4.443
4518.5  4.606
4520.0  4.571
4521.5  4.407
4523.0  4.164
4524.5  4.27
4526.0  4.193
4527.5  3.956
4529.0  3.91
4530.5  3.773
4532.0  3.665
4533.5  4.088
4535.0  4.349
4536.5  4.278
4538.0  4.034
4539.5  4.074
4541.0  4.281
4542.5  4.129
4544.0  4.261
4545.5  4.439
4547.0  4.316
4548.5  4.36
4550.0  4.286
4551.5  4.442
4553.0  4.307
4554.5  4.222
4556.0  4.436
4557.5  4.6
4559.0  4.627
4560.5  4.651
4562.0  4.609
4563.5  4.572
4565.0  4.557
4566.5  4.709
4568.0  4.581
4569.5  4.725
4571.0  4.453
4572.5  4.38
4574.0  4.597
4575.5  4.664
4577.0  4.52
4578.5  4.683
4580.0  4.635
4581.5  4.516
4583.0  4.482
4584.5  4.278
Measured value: -1.9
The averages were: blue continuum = 3.59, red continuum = 4.18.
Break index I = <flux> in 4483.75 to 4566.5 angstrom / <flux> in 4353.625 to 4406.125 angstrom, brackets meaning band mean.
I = 1.18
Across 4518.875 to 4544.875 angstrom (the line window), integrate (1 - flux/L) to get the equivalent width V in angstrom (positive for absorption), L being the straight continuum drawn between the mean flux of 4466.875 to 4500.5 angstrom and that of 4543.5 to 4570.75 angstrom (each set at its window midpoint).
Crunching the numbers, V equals 1.3 angstrom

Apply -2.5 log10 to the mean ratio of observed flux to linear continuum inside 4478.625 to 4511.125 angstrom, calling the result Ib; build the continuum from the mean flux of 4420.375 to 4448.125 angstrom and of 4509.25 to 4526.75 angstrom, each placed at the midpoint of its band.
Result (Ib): 0.02 mag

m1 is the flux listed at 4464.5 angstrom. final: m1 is 4.184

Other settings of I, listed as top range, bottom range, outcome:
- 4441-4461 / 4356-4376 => 1.05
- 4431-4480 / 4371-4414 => 1.13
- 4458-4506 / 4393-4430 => 1.13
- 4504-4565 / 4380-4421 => 1.22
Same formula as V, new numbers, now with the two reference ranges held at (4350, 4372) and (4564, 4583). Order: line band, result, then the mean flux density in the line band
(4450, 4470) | 0.6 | 4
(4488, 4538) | 1.0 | 4.25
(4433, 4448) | 0.6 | 3.89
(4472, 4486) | 0.1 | 4.15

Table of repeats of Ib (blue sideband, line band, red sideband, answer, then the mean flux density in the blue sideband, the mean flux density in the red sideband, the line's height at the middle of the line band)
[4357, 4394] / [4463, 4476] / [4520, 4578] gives -0.05 mag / 3.6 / 4.34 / 4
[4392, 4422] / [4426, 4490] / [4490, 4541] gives -0.02 mag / 3.64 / 4.25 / 3.93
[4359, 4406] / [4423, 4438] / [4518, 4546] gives 0.01 mag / 3.61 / 4.18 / 3.79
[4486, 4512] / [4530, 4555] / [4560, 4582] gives 0.06 mag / 4.23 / 4.59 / 4.45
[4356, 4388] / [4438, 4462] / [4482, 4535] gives 0.01 mag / 3.59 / 4.23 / 3.95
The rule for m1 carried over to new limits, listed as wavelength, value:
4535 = 4.349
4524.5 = 4.27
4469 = 4.149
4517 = 4.443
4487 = 4.072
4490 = 4.056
